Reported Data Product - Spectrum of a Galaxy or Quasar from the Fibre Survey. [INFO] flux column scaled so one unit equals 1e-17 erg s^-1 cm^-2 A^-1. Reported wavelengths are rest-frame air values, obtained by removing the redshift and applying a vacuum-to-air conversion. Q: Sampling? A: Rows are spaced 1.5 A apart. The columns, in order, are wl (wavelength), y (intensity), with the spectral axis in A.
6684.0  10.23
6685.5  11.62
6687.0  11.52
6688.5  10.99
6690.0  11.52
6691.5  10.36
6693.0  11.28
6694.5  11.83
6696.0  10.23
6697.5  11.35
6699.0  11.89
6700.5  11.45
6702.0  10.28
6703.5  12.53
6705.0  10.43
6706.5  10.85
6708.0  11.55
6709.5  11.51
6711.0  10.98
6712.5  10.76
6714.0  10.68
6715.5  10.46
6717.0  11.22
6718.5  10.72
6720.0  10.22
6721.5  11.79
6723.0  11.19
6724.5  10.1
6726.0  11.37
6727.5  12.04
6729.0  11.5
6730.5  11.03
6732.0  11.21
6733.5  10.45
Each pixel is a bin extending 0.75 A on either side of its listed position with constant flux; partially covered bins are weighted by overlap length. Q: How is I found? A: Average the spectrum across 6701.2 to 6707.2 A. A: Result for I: 11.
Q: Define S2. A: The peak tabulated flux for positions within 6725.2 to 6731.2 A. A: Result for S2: 12.04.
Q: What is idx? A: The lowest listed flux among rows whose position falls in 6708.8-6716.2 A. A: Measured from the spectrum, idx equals 10.46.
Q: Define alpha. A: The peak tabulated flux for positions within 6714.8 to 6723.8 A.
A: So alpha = 11.79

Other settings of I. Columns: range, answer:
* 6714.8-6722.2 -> 10.9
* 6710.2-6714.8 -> 10.8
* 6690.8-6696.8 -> 10.9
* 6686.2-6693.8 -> 11.1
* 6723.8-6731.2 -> 11.2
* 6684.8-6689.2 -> 11.4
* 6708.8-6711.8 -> 11.2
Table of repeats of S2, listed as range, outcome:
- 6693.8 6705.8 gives 12.53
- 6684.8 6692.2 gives 11.62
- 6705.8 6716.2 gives 11.55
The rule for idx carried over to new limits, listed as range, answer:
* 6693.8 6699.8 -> 10.23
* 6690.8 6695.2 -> 10.36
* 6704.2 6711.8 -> 10.43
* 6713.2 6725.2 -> 10.1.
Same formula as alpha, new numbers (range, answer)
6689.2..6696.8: 11.83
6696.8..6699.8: 11.89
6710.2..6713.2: 10.98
